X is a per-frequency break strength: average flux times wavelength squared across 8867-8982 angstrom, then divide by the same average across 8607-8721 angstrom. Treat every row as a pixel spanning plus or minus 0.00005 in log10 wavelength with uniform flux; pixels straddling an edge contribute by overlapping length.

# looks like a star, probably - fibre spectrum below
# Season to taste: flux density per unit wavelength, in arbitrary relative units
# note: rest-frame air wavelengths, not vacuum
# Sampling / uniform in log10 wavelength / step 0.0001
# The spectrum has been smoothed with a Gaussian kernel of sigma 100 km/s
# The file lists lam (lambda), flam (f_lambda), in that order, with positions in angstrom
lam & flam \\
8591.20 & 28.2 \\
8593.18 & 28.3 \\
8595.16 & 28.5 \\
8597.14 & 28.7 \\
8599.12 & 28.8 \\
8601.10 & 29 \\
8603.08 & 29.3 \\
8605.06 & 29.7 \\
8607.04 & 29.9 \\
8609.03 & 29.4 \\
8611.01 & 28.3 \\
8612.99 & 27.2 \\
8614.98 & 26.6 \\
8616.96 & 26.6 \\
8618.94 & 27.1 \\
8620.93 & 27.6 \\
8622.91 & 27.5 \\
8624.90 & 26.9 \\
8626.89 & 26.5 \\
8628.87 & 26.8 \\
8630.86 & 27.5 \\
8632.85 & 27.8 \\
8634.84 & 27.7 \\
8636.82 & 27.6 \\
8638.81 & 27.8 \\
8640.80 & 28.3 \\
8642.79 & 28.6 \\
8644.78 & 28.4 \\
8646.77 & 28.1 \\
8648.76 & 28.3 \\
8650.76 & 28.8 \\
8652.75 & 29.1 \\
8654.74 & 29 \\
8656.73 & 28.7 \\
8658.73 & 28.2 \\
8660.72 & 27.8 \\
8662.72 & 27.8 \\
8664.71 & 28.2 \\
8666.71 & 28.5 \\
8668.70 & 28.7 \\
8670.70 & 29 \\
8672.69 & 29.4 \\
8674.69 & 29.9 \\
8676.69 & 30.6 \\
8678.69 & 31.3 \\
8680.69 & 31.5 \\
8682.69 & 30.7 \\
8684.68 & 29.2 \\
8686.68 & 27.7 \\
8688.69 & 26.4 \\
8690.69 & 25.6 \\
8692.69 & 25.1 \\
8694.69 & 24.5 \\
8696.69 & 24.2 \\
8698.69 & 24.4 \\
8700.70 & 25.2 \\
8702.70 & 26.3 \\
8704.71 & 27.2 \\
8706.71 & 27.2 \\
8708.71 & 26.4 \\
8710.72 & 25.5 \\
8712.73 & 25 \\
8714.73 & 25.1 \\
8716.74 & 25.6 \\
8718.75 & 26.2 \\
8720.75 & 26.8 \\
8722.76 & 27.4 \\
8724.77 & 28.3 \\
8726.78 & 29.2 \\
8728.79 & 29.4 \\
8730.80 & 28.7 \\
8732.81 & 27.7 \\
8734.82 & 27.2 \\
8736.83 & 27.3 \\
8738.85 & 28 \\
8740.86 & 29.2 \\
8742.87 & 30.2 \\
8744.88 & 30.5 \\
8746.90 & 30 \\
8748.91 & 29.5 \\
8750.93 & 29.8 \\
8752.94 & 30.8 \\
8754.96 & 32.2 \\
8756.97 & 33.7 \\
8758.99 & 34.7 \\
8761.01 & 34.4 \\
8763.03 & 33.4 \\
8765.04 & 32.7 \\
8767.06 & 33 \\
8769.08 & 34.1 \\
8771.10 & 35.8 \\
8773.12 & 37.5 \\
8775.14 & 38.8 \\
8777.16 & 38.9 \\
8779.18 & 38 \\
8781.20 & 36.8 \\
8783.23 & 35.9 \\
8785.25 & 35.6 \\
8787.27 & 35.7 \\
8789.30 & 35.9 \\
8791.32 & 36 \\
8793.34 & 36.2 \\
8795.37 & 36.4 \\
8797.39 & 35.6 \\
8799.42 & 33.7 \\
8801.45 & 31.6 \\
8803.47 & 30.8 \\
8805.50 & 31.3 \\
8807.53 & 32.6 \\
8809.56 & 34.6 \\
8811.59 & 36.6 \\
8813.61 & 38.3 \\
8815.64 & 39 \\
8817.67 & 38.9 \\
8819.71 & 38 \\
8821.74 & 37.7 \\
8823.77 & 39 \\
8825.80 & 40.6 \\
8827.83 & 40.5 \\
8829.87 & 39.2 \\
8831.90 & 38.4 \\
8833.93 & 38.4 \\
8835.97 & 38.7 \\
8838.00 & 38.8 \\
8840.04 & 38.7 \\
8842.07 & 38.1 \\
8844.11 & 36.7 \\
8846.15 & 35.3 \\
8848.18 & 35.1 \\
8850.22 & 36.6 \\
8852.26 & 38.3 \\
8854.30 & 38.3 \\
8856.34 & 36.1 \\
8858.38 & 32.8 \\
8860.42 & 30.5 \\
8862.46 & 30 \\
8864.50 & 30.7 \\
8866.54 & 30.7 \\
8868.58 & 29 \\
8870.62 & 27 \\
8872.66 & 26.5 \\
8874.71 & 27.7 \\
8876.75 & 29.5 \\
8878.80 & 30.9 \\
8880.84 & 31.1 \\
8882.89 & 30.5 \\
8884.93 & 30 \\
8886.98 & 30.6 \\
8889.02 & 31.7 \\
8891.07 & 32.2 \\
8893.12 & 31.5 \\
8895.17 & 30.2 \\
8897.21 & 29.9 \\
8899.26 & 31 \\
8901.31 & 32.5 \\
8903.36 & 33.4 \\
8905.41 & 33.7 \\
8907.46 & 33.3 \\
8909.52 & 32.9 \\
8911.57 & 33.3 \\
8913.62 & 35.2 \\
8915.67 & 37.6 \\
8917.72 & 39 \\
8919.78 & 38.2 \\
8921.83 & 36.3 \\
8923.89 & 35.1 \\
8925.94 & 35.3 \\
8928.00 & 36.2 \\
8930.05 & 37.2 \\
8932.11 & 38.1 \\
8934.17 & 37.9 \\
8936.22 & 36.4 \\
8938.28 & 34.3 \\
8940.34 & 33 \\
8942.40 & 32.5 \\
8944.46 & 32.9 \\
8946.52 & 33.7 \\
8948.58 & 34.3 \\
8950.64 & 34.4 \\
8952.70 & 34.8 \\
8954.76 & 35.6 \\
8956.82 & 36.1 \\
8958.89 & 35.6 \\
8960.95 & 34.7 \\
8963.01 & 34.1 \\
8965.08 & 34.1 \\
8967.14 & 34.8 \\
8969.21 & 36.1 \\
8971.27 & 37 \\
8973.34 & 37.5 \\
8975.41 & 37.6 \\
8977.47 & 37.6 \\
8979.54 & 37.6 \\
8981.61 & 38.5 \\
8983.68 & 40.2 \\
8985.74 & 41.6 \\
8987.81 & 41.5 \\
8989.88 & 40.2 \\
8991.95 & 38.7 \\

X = 1.3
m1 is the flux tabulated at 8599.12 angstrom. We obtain 28.8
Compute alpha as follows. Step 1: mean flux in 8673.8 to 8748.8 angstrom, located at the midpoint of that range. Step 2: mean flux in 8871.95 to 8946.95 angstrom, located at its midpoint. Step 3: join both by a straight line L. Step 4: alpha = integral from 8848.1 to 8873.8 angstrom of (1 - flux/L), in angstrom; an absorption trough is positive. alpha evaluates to -0.3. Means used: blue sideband 27.6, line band 32.3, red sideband 33.3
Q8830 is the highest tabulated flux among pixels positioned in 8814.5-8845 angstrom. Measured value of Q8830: 40.6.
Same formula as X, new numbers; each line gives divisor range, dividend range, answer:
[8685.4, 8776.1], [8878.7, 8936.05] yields 1.21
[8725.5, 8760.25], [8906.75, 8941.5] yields 1.25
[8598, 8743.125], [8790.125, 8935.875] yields 1.30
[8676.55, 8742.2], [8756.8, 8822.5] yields 1.33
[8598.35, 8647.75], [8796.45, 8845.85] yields 1.38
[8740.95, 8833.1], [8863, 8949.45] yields 0.96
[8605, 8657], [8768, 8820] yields 1.33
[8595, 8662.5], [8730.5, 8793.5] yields 1.21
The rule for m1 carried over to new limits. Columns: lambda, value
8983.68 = 40.2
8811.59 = 36.6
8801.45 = 31.6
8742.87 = 30.2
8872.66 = 26.5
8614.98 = 26.6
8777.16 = 38.9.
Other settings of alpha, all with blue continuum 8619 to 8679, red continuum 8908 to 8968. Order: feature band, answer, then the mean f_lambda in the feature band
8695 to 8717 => 3.0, 25.6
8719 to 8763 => 1.1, 29.8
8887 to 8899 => 1.1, 31.1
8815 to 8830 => -3.1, 39.1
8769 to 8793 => -4.0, 36.7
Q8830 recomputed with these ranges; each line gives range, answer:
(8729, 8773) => 35.8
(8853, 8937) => 39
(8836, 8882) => 38.8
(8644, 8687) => 31.5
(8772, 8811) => 38.9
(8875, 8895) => 32.2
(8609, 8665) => 29.4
